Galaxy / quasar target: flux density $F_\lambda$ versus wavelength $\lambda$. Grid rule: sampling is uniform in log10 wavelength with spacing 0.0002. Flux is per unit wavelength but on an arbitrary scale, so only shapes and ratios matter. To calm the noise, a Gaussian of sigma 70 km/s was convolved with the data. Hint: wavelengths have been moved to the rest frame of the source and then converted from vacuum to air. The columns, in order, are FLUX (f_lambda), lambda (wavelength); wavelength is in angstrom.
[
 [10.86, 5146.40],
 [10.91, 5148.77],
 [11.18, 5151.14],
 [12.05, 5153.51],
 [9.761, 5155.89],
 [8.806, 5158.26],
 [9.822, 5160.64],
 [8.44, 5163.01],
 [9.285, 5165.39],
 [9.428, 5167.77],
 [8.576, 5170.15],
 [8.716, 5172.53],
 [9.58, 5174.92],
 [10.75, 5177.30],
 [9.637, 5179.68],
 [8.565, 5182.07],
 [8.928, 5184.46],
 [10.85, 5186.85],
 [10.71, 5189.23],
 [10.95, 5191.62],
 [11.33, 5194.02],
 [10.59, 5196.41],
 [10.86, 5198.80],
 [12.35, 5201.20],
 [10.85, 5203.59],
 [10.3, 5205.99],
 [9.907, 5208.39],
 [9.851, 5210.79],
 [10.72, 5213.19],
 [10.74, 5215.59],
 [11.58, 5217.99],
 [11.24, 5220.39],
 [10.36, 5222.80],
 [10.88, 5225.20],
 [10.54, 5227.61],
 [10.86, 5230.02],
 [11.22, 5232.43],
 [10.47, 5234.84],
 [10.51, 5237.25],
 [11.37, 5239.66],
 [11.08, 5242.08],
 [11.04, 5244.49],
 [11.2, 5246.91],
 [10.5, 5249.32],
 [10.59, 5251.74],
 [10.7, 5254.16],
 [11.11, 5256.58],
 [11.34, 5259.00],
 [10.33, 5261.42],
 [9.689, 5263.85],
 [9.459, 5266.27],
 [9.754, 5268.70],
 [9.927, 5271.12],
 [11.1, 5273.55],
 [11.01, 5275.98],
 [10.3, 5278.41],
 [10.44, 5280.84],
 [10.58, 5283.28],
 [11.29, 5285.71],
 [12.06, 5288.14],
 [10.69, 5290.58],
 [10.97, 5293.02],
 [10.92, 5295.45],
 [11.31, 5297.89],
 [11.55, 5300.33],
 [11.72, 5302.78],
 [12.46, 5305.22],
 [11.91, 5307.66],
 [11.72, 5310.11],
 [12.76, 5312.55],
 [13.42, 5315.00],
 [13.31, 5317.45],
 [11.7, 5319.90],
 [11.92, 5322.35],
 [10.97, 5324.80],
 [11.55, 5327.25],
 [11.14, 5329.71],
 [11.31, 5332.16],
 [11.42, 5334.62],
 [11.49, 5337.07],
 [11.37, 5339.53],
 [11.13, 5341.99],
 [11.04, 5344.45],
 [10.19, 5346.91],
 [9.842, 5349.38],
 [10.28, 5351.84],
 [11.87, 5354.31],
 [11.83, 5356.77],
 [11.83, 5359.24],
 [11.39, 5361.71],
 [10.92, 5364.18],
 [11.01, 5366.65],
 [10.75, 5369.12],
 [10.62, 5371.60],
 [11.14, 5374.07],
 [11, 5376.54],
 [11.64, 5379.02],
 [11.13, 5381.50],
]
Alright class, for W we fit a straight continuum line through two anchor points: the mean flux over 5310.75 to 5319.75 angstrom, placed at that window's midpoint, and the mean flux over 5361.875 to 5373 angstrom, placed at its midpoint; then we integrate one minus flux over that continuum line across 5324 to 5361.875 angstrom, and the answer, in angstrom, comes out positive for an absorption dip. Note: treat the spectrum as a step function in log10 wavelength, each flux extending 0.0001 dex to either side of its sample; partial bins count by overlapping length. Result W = 2.1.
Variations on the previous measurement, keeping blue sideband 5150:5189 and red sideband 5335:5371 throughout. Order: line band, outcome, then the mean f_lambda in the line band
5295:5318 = -3.0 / 12.1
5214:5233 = -1.6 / 10.9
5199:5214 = -1.1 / 10.7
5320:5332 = -0.6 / 11.4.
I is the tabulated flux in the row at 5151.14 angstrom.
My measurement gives 11.18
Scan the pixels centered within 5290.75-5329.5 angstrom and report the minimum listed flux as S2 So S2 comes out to 10.92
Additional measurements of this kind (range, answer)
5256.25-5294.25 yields 9.459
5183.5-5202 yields 8.928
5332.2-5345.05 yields 11.04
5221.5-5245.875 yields 10.36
